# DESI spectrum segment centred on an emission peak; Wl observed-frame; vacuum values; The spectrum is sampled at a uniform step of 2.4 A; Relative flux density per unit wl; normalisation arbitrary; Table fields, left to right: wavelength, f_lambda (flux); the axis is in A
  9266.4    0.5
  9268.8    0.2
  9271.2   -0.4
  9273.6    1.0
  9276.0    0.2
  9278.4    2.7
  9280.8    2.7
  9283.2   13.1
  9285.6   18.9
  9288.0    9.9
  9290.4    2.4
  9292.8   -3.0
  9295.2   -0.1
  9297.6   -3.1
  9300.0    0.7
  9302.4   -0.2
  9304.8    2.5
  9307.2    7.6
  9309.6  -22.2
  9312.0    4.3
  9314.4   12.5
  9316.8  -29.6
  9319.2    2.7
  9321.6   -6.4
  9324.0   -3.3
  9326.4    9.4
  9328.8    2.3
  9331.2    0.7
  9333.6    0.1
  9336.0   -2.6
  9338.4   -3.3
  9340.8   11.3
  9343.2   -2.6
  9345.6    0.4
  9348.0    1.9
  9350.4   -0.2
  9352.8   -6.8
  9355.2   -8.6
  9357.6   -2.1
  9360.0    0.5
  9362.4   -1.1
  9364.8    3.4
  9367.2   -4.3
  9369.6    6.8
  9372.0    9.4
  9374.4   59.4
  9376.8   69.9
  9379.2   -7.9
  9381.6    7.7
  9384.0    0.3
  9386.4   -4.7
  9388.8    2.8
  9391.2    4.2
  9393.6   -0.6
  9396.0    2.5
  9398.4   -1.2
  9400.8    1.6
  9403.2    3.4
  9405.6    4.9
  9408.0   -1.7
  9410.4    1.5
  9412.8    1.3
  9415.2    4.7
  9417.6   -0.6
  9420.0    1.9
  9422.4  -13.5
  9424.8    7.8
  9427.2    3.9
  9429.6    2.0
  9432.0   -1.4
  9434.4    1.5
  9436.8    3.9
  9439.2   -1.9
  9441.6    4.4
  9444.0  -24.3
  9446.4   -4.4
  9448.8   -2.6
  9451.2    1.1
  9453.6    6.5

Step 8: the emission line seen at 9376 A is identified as [O III]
